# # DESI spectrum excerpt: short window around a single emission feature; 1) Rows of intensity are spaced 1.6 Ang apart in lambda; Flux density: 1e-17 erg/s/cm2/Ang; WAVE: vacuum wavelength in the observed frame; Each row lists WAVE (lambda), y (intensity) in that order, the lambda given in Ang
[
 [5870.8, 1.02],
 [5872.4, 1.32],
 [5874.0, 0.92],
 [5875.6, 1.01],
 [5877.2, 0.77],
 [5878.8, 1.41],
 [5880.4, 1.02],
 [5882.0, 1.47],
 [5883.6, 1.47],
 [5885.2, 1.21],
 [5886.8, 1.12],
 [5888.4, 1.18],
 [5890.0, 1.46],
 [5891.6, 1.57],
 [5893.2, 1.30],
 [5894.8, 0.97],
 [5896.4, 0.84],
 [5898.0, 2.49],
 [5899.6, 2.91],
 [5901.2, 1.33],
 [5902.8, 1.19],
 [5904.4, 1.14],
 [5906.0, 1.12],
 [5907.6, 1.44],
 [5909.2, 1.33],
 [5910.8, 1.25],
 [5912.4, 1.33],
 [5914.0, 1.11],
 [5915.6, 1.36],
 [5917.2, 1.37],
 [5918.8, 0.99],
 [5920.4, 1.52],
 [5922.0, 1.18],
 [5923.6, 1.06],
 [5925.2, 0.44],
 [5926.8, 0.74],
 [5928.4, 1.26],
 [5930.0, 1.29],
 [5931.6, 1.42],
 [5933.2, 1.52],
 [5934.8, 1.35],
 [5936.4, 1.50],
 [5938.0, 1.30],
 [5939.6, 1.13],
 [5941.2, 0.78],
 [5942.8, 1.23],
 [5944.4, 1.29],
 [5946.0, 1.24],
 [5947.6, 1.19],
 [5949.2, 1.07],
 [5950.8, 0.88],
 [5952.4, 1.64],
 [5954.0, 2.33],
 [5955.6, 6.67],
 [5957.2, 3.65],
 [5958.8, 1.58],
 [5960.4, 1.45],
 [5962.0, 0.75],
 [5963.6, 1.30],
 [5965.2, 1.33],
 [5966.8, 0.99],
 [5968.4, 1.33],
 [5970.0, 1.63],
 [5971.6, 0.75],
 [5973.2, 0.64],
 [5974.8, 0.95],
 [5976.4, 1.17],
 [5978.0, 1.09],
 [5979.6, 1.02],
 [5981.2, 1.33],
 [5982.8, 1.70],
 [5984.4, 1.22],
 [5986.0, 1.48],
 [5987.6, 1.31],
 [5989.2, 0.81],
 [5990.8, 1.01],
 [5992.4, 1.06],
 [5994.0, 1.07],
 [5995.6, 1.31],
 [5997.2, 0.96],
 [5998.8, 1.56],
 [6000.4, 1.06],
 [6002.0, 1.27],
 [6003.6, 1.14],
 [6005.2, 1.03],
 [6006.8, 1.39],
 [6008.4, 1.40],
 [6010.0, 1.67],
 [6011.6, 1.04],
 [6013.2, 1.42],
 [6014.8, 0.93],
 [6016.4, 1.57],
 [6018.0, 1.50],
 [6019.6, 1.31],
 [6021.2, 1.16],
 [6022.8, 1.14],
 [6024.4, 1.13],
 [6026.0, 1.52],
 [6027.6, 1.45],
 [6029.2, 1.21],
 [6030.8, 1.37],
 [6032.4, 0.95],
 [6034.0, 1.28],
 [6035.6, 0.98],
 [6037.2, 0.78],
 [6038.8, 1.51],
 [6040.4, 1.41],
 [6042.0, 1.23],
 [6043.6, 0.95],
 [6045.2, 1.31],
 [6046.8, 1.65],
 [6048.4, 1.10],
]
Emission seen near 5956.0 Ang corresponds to [O III]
